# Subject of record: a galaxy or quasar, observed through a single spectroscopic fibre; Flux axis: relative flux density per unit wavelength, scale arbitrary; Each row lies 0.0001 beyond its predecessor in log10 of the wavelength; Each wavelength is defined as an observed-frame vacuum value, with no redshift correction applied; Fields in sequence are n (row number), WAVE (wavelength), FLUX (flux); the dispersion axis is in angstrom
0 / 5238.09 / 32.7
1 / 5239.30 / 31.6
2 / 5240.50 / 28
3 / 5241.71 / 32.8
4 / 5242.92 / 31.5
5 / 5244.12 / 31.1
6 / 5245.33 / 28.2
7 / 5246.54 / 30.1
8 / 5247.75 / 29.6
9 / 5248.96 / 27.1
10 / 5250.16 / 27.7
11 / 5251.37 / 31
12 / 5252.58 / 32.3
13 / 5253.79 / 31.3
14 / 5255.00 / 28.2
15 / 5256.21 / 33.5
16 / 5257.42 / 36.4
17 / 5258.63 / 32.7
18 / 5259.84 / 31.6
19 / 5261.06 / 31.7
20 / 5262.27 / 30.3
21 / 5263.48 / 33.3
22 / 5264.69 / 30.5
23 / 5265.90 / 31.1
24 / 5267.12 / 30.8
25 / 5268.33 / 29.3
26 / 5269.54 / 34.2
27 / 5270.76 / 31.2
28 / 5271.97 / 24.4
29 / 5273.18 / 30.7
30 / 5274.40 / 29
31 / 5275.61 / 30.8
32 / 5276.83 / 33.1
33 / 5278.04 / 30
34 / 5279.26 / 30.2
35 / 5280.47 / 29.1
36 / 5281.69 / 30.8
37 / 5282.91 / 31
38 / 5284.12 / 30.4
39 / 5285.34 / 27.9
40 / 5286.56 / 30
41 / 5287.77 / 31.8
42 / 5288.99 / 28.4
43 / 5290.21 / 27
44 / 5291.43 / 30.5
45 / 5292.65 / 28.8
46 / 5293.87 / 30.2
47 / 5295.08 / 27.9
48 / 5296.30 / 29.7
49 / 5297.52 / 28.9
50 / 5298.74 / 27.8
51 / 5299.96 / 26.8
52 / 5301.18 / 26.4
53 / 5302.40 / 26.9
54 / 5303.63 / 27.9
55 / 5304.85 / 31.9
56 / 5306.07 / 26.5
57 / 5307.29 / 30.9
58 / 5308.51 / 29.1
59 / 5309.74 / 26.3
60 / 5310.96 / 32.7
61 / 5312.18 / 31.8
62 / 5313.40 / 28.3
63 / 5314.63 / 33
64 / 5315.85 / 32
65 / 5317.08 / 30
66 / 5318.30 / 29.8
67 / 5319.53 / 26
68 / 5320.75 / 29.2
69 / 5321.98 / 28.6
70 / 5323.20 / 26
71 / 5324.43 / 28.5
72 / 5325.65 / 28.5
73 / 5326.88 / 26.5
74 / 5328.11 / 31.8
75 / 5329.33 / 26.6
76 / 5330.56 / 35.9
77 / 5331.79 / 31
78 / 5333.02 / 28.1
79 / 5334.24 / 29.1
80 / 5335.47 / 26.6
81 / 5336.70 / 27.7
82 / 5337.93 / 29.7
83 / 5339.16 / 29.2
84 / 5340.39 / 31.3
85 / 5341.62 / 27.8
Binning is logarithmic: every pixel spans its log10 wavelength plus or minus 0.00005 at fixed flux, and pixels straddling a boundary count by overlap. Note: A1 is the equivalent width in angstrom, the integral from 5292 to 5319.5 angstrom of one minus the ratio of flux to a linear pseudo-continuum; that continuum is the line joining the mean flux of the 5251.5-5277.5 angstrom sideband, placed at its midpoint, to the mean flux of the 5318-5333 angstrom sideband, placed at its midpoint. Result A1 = 0.5 angstrom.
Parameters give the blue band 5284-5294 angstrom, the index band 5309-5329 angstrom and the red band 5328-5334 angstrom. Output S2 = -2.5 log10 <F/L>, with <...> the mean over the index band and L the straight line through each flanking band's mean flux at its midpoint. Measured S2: 0.03 mag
